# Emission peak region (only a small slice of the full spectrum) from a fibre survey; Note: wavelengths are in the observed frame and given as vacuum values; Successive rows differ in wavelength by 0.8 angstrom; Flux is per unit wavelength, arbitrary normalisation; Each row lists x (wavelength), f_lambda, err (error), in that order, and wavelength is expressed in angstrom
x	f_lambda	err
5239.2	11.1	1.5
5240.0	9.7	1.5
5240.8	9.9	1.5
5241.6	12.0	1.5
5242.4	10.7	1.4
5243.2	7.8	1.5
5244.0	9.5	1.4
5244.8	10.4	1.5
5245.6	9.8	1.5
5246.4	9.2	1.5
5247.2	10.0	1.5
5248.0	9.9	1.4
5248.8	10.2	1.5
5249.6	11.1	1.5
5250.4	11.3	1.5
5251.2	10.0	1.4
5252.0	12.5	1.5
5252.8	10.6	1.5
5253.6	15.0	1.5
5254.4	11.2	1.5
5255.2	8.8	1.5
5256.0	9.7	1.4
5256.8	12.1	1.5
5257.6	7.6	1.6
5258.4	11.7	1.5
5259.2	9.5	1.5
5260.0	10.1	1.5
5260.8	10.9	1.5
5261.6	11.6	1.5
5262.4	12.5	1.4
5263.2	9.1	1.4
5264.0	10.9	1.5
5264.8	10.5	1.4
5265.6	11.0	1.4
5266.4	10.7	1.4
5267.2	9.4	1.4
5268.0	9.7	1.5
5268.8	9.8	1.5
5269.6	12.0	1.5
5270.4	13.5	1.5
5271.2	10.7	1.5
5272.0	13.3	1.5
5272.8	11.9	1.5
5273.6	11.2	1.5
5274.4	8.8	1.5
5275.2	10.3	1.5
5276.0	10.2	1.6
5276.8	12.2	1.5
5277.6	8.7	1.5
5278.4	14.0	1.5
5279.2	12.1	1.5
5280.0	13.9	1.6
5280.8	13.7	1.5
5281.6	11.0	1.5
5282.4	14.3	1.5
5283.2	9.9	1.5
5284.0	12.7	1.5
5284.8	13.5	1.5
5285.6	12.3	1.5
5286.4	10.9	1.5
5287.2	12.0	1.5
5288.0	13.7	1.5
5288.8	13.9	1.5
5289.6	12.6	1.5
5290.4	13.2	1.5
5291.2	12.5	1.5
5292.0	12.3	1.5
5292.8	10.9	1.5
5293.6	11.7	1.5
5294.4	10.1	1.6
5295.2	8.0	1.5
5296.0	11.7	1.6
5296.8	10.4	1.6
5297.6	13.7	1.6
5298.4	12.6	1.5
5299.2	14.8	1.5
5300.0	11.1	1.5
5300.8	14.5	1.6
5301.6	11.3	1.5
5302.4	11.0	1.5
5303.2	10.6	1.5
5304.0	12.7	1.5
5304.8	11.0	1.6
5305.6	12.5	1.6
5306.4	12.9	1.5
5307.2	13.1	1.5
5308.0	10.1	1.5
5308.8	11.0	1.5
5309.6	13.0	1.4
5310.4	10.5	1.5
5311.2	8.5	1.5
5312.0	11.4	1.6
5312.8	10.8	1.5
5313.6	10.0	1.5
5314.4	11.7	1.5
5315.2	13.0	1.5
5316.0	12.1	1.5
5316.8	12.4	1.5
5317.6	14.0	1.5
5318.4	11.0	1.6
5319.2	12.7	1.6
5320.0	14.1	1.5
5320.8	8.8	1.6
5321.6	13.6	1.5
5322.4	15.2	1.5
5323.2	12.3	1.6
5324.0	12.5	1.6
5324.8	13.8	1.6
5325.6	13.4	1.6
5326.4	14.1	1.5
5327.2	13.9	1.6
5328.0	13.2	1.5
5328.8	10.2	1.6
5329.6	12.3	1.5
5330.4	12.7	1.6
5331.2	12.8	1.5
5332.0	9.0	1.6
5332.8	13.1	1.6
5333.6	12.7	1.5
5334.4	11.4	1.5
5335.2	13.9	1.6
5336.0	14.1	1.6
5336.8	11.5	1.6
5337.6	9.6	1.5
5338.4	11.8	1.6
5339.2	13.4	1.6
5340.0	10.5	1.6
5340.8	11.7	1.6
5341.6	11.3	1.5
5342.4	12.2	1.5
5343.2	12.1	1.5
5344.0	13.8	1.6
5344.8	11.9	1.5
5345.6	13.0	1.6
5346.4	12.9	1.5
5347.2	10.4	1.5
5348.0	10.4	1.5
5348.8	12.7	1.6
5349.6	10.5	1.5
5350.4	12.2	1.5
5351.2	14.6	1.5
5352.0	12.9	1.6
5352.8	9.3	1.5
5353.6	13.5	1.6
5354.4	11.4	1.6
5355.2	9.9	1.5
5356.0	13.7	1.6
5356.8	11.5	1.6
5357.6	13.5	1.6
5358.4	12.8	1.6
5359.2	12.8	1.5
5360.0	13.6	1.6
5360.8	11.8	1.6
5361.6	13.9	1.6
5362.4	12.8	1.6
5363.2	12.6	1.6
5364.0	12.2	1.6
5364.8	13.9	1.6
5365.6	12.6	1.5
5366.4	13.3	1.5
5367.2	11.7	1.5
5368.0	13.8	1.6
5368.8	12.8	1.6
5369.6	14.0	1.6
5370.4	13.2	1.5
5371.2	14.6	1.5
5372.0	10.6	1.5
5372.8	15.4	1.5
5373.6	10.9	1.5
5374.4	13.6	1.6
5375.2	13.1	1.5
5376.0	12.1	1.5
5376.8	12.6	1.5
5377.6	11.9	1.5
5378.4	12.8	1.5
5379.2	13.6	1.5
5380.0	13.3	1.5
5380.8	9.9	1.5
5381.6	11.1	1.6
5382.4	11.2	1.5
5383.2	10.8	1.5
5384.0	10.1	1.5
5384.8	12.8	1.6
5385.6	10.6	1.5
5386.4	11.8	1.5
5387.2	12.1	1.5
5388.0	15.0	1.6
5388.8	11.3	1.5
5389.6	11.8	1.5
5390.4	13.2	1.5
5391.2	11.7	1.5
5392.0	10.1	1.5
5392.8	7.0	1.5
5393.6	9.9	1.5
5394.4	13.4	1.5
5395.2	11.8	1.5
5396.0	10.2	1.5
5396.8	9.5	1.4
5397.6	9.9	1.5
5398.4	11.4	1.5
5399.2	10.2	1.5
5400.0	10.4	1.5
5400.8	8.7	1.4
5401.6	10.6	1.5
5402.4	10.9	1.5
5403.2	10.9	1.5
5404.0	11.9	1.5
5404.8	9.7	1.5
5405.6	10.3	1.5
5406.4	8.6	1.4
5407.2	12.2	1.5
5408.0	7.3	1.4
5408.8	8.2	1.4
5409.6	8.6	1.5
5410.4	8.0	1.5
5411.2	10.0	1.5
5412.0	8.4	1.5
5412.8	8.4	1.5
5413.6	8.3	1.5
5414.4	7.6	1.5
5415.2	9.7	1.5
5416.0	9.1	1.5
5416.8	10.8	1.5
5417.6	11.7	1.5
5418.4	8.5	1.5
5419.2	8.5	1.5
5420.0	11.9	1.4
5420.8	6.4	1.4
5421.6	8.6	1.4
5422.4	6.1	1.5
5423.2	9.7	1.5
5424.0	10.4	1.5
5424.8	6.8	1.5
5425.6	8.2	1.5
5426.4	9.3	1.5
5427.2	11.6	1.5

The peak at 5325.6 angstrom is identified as Mg II 2798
